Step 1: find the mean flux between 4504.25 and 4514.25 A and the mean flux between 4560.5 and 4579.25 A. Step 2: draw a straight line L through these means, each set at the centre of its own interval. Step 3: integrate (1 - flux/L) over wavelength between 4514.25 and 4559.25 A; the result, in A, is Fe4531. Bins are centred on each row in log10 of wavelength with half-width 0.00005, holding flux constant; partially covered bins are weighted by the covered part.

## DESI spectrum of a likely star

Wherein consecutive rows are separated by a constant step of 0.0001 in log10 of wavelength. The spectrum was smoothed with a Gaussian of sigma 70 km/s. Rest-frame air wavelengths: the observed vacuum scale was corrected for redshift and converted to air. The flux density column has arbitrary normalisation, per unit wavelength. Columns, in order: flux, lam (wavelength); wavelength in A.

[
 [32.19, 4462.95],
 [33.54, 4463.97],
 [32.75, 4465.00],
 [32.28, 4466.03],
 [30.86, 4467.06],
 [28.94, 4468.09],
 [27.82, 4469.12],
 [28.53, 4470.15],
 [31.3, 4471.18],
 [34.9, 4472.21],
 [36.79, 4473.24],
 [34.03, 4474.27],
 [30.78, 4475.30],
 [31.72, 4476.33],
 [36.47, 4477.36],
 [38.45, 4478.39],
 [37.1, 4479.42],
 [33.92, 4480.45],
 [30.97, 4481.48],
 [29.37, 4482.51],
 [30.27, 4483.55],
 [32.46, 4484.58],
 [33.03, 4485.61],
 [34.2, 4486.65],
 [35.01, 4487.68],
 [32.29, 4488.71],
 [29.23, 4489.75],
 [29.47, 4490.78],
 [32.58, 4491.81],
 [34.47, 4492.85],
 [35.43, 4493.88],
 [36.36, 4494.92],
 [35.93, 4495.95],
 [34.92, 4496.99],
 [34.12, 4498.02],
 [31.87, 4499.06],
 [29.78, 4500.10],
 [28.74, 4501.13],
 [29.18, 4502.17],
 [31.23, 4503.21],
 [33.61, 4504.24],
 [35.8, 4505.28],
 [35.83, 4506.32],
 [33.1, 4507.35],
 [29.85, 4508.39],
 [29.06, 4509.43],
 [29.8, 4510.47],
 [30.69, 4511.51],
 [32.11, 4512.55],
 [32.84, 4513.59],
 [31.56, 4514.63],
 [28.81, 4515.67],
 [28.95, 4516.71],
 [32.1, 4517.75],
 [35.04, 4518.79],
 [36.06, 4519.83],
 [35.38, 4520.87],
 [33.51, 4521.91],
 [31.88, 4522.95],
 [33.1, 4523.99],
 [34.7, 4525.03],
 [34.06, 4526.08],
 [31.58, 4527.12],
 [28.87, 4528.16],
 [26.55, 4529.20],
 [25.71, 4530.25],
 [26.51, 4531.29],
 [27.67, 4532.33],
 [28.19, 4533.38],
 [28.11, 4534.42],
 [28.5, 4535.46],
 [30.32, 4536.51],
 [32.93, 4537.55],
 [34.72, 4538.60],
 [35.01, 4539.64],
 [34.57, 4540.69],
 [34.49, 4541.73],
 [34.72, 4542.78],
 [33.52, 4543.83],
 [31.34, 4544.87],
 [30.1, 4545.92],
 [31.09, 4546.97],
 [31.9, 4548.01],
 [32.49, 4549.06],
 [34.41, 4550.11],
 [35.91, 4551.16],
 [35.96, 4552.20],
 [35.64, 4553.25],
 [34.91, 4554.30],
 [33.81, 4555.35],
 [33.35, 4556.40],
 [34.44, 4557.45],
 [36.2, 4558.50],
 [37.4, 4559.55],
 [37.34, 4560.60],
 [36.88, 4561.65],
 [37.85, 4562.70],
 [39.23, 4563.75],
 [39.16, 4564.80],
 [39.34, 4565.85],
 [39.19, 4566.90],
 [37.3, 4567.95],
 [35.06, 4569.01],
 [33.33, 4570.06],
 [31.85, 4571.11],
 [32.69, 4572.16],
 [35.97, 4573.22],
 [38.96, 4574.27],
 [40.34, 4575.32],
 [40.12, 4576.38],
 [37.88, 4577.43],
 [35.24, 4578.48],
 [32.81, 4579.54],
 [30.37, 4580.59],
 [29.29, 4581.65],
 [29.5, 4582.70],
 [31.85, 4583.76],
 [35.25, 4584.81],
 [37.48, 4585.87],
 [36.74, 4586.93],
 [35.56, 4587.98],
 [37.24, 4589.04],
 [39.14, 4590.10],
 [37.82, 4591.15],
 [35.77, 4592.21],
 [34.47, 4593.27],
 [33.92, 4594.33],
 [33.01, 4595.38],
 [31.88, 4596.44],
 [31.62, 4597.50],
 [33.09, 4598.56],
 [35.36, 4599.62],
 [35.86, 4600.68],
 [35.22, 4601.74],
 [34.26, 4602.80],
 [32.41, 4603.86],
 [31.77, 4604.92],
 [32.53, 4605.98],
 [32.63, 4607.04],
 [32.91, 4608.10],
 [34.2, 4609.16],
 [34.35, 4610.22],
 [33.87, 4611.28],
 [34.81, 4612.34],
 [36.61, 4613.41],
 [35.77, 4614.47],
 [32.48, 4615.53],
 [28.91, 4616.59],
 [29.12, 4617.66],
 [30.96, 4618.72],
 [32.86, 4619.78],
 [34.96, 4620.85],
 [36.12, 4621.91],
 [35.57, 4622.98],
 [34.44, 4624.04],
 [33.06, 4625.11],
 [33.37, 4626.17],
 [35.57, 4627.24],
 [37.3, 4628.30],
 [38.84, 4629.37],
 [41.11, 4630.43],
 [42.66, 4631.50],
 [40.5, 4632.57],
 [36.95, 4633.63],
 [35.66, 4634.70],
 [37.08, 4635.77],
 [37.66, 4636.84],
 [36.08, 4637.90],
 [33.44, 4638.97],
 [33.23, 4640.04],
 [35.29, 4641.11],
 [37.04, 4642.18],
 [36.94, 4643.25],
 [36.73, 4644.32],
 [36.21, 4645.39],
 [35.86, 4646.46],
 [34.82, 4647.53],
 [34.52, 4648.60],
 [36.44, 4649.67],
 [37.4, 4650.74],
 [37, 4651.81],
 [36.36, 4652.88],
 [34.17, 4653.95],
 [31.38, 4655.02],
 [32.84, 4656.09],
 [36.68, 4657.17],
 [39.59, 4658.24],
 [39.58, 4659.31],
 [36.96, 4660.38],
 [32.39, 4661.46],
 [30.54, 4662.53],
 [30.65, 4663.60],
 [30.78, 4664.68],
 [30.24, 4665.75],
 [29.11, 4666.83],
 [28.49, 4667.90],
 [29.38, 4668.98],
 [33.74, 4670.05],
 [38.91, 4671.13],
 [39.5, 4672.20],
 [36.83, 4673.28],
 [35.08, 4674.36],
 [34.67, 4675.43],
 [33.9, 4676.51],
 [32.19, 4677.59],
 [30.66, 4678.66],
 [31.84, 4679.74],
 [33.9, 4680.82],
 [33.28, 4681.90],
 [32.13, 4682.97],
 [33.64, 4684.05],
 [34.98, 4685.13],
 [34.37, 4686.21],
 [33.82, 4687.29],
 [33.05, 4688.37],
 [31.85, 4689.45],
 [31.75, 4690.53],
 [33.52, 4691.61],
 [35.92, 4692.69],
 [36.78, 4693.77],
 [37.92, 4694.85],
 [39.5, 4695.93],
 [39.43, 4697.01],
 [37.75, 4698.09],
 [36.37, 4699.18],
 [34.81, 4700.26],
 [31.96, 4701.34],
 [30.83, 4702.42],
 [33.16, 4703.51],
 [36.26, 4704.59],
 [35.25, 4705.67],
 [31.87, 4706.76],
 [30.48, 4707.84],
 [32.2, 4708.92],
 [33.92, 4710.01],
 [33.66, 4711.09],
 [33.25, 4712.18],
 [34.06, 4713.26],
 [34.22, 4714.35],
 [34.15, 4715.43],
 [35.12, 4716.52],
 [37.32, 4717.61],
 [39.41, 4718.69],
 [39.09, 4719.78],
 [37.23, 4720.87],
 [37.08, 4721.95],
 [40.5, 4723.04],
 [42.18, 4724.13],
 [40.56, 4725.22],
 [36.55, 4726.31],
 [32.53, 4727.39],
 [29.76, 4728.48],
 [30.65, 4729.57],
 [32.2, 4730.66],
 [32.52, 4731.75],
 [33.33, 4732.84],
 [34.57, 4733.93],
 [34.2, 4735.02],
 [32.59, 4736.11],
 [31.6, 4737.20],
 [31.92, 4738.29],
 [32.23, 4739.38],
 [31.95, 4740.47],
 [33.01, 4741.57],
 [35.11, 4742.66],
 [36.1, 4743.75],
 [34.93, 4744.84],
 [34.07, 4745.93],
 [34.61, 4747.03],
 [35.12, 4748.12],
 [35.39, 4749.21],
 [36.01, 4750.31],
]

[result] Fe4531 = 2.69 A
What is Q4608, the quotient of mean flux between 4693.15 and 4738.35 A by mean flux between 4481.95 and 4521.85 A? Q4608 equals 1.08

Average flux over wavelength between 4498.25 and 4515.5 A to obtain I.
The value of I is 31.5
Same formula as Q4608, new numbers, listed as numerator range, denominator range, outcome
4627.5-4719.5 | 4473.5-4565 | 1.06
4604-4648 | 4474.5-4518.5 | 1.08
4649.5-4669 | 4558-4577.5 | 0.91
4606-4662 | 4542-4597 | 1.01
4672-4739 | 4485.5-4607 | 1.03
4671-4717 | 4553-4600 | 0.97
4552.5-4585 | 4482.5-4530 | 1.10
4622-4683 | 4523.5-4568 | 1.05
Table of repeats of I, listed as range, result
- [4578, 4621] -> 33.7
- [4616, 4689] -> 34.7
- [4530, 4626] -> 34.1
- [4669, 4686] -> 34.2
